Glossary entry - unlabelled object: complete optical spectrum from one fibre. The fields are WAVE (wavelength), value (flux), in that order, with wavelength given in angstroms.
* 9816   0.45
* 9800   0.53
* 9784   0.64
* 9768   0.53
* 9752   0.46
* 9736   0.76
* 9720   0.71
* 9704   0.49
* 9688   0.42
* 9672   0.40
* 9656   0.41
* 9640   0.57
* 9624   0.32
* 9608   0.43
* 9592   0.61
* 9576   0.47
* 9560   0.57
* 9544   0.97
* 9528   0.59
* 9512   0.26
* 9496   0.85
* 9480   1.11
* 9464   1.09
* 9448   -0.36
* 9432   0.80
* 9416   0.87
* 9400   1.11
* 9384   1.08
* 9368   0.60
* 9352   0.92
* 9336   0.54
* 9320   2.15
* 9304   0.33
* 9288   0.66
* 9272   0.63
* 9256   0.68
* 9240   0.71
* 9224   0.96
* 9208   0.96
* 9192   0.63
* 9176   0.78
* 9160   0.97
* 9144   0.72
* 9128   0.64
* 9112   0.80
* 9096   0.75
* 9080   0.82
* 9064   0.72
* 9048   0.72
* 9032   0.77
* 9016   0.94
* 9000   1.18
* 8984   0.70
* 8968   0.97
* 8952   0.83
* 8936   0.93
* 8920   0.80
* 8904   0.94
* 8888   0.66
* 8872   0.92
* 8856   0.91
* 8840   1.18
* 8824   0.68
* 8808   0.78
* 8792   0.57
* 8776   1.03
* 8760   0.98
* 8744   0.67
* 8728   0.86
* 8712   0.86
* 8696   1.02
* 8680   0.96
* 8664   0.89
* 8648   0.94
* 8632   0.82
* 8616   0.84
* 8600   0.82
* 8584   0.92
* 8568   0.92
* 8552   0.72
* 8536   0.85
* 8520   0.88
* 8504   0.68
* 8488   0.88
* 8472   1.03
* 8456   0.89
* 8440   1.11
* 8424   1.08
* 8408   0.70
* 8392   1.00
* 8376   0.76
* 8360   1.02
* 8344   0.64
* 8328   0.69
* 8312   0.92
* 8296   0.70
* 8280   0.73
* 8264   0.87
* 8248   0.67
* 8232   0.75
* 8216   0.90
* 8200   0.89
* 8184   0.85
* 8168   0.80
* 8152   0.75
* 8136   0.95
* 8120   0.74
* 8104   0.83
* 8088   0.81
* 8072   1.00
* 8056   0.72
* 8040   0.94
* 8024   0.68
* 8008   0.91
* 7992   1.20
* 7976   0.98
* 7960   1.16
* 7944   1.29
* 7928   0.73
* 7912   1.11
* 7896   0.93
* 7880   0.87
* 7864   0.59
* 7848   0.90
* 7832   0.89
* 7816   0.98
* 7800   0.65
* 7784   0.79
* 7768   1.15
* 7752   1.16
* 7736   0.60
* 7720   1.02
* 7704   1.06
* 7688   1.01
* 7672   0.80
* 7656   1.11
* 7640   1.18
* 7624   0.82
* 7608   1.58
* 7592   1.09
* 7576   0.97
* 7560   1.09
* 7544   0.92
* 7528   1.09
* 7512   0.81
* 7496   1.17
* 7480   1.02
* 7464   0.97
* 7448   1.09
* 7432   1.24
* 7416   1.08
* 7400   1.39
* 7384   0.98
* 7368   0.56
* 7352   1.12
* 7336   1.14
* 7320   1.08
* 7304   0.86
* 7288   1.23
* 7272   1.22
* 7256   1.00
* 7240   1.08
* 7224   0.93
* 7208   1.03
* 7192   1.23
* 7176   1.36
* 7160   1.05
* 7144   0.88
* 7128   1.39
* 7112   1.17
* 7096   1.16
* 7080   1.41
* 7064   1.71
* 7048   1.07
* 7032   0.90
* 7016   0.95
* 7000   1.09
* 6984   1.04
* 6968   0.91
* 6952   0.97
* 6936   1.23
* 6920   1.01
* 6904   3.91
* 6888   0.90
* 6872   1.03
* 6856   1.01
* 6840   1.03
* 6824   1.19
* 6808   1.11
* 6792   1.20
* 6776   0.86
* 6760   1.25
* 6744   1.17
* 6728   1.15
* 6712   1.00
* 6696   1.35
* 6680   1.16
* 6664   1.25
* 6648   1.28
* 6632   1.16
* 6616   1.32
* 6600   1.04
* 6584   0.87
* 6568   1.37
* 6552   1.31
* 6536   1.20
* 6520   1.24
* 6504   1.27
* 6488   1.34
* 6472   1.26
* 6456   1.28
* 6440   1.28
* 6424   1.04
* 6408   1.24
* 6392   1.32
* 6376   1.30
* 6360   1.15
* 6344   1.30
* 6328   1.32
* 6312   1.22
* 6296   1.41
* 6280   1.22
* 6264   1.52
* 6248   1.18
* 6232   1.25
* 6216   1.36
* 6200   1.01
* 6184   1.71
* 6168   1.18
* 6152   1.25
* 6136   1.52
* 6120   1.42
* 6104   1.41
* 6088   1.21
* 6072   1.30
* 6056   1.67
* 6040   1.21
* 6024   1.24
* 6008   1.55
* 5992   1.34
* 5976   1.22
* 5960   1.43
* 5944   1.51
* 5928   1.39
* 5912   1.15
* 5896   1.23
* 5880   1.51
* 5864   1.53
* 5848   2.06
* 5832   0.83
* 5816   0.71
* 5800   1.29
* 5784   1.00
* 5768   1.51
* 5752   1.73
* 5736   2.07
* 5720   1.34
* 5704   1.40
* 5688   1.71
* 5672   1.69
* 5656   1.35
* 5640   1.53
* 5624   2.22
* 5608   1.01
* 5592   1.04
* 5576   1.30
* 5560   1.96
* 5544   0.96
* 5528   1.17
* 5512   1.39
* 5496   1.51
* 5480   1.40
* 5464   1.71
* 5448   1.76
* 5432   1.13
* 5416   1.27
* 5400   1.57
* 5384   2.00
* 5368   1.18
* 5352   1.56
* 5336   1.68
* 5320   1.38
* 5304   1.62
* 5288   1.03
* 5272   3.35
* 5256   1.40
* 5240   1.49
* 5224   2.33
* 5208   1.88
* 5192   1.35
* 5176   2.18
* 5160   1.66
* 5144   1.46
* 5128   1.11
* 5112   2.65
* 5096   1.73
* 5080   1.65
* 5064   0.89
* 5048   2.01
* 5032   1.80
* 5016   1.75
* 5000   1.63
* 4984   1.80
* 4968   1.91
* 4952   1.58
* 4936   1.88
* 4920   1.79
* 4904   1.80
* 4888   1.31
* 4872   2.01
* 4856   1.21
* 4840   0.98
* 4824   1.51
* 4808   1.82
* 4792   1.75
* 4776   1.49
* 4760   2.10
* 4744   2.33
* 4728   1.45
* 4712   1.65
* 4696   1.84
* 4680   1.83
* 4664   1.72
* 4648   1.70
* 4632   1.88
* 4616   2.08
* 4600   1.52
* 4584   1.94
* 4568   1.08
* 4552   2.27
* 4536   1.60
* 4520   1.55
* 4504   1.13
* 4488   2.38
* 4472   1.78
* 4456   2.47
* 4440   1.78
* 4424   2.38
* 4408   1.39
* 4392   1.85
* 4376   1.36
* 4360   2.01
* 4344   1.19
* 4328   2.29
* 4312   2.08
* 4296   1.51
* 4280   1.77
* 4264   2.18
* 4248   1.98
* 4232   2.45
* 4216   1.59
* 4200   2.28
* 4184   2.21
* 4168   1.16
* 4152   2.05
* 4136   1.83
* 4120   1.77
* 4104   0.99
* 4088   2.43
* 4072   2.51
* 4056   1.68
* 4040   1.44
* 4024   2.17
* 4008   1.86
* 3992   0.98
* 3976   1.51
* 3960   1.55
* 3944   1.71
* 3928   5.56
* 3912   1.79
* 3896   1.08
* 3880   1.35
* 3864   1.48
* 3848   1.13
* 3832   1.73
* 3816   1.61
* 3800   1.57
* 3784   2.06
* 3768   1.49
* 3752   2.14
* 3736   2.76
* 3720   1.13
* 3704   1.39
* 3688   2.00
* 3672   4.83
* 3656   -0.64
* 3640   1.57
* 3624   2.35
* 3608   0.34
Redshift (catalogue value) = 0.052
